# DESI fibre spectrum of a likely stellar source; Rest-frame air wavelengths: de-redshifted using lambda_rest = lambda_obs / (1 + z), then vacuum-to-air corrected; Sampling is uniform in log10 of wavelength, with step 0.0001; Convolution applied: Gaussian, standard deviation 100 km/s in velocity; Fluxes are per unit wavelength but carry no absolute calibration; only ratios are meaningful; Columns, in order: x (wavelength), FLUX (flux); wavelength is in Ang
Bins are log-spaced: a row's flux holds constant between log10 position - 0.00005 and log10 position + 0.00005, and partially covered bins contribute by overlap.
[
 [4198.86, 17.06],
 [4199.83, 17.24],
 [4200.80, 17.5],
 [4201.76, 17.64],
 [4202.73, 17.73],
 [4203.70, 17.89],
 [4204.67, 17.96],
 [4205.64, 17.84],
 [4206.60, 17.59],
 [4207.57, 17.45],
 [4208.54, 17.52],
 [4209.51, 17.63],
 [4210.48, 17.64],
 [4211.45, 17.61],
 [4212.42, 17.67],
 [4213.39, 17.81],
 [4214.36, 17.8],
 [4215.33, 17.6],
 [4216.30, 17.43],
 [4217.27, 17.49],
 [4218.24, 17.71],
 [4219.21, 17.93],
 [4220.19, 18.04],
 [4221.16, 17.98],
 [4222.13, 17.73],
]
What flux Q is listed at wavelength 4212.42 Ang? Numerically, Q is 17.67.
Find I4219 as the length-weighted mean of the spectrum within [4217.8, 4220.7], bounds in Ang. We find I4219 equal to 17.9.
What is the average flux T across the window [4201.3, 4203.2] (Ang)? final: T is 17.7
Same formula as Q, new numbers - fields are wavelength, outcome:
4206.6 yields 17.59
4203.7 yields 17.89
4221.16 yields 17.98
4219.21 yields 17.93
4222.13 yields 17.73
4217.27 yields 17.49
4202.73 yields 17.73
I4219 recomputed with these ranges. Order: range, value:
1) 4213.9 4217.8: 17.6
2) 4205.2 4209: 17.6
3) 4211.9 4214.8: 17.8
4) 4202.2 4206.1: 17.8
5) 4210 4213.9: 17.7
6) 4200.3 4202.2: 17.6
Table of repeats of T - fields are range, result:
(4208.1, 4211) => 17.6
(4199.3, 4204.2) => 17.6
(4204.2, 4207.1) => 17.8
